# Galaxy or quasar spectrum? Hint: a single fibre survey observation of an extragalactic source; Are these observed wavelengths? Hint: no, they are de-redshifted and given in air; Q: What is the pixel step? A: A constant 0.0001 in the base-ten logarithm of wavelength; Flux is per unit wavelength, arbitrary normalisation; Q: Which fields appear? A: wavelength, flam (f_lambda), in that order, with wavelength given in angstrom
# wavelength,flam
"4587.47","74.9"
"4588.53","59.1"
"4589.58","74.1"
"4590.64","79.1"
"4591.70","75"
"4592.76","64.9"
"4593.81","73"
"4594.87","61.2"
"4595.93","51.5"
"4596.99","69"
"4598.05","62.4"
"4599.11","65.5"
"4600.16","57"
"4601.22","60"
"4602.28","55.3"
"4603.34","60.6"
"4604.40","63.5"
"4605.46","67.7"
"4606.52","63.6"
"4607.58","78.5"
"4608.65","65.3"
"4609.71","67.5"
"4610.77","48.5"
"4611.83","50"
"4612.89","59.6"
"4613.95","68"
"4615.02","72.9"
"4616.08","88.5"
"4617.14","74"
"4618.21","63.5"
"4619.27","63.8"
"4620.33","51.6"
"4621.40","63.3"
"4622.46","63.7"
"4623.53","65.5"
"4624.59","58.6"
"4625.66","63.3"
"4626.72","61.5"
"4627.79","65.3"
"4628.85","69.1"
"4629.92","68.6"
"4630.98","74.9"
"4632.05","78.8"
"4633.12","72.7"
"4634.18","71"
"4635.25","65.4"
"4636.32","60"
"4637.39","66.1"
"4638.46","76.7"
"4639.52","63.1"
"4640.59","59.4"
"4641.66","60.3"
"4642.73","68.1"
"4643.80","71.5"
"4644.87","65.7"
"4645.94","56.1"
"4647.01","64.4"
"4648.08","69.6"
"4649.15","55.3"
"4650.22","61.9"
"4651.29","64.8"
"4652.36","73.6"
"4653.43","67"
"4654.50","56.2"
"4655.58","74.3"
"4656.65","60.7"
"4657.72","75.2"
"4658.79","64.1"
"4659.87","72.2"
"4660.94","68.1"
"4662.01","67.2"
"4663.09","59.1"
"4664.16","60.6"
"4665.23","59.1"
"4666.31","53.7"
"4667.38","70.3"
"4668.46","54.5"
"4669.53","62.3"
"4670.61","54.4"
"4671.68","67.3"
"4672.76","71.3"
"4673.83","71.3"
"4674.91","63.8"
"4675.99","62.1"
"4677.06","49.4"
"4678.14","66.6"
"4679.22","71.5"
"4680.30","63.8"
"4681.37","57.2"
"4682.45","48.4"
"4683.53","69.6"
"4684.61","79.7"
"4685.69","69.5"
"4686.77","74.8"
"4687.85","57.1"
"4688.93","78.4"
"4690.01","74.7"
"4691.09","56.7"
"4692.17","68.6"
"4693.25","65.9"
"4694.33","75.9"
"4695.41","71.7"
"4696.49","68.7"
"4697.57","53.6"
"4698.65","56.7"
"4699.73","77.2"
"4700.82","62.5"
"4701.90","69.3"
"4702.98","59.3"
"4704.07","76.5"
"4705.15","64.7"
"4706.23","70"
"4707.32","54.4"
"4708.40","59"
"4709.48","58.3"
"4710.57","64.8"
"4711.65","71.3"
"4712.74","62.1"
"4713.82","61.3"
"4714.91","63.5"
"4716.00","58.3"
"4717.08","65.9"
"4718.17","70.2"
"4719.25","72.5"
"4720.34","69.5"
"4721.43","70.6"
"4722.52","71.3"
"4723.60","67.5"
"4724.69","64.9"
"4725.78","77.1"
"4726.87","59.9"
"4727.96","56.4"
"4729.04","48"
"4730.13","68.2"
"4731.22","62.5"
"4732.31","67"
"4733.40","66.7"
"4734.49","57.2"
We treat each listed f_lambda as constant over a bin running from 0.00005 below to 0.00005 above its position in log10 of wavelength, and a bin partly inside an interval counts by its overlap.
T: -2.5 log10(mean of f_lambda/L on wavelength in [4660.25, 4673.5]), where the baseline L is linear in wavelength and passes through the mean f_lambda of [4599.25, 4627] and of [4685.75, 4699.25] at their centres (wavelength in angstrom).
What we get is 0.06 mag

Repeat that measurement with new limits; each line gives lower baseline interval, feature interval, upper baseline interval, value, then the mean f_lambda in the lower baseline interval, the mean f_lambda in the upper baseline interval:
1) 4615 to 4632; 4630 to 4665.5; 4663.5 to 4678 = -0.03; 66.9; 61.7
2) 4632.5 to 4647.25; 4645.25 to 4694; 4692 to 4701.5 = 0.03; 65.8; 66.7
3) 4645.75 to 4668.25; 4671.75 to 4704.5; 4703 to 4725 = -0.02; 64.4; 65.7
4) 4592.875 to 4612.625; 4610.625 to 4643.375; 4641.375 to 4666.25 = -0.04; 62.3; 64.8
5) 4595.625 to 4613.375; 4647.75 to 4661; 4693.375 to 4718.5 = -0.05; 61.6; 65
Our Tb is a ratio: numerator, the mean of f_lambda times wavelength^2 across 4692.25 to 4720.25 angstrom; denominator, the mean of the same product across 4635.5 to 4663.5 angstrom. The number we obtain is 1.03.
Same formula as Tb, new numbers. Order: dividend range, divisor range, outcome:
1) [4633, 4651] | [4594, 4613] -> 1.07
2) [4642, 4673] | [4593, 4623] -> 1.03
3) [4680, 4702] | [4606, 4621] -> 1.05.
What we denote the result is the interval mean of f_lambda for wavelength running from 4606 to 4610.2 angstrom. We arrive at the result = 68.6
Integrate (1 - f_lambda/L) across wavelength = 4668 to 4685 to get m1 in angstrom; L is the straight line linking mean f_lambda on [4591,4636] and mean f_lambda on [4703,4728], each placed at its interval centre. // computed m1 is 0.61 angstrom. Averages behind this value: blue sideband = 65.4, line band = 63.2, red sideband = 65.7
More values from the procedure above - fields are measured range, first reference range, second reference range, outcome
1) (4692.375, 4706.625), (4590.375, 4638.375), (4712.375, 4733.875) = -0.39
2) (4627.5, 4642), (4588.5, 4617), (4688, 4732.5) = -0.57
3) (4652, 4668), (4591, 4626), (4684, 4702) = 0.33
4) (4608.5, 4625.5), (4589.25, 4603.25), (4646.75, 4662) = 0.38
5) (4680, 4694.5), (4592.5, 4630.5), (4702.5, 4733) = -0.53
